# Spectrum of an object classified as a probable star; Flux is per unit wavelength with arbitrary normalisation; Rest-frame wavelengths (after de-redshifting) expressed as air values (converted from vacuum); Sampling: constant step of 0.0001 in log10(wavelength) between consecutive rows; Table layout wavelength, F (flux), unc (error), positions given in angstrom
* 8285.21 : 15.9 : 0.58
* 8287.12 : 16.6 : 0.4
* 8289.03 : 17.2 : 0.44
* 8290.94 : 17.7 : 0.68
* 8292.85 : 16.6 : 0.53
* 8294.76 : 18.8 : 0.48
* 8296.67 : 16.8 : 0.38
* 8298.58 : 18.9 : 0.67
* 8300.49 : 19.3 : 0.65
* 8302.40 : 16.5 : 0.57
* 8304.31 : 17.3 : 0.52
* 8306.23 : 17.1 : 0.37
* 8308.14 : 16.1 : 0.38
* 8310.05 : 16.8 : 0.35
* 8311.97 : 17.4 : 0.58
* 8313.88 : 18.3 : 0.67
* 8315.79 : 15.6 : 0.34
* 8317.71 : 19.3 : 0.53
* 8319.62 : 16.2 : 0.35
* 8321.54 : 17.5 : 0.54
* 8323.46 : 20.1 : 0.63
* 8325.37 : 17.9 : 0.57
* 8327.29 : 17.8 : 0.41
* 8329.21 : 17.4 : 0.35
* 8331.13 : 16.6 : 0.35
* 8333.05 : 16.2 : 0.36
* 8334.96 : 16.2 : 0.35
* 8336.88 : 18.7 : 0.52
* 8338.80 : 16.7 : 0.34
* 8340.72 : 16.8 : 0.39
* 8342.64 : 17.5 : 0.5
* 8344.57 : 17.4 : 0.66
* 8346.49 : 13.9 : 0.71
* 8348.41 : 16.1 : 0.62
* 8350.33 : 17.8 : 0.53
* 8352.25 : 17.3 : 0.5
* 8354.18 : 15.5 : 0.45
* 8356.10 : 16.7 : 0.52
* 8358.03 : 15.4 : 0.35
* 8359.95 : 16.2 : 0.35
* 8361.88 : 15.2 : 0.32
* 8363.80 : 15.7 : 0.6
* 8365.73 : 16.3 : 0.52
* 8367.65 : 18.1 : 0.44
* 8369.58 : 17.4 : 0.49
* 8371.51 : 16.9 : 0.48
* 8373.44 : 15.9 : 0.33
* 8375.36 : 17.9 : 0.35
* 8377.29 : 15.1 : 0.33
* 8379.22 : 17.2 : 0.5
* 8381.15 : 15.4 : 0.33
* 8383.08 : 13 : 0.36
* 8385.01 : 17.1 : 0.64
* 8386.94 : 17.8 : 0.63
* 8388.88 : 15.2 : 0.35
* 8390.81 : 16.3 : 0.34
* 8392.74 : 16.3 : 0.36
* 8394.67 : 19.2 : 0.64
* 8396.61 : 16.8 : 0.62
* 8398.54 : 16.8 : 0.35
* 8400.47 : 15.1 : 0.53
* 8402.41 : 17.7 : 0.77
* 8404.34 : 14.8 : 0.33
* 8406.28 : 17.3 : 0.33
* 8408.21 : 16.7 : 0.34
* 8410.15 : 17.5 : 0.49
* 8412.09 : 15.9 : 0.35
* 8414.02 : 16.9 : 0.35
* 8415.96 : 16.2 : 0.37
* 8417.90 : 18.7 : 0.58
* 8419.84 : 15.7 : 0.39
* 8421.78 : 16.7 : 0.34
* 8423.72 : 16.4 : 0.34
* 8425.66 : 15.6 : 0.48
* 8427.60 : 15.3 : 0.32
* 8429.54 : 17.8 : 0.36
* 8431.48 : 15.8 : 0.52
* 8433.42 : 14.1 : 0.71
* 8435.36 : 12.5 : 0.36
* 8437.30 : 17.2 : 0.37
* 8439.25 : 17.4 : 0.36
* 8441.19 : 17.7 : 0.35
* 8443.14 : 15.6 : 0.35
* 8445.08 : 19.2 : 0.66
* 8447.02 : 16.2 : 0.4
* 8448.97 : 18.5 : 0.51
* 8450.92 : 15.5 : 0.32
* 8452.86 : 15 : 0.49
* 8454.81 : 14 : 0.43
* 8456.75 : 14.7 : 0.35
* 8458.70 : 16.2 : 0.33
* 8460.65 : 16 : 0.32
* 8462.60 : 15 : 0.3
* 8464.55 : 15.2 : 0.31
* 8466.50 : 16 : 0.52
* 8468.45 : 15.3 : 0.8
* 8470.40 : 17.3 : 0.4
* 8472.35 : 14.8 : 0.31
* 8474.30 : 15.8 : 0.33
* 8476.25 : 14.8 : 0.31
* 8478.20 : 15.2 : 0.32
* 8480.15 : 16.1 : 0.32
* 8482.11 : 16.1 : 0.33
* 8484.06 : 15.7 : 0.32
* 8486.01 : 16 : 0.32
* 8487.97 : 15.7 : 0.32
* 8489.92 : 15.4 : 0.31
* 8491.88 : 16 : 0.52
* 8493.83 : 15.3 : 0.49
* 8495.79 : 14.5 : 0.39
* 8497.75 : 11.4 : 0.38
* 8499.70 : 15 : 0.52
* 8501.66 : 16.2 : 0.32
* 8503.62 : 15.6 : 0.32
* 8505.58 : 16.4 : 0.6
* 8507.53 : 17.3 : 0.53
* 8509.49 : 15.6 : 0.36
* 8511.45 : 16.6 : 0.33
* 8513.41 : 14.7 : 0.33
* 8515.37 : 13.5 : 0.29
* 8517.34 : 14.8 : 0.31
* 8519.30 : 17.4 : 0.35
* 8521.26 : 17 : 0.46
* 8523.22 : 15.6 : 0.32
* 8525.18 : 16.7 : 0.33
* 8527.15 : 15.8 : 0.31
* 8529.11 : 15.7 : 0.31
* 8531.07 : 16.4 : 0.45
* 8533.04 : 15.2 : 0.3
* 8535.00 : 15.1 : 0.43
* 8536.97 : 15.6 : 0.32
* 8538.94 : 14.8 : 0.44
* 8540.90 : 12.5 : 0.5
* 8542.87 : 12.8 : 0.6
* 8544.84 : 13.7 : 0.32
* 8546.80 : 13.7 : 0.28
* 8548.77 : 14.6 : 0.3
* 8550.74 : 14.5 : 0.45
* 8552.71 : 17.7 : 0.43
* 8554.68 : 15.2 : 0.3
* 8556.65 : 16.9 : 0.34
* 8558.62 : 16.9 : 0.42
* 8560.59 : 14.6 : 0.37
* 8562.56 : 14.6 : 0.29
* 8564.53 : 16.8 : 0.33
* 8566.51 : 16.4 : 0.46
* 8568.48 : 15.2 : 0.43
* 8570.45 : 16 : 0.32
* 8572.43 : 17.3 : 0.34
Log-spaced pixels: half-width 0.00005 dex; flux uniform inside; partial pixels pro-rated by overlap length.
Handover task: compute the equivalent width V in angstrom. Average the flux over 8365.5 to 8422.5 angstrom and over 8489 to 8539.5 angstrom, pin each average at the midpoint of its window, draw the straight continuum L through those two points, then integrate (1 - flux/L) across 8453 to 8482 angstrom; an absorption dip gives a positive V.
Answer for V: 0.9 angstrom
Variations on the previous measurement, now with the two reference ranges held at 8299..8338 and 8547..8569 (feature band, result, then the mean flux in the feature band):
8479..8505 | 1.37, 15.3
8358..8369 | 0.55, 16.3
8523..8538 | 0.12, 15.8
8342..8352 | 0.39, 16.6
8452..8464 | 0.93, 15.1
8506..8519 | 0.38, 15.6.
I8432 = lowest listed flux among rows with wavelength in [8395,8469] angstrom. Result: 12.5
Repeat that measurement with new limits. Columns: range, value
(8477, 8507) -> 11.4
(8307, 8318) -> 15.6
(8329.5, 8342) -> 16.2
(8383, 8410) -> 13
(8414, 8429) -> 15.3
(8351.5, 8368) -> 15.2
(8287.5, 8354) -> 13.9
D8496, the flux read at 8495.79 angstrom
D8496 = 14.5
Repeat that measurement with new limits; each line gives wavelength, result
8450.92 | 15.5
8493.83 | 15.3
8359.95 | 16.2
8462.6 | 15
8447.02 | 16.2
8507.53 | 17.3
